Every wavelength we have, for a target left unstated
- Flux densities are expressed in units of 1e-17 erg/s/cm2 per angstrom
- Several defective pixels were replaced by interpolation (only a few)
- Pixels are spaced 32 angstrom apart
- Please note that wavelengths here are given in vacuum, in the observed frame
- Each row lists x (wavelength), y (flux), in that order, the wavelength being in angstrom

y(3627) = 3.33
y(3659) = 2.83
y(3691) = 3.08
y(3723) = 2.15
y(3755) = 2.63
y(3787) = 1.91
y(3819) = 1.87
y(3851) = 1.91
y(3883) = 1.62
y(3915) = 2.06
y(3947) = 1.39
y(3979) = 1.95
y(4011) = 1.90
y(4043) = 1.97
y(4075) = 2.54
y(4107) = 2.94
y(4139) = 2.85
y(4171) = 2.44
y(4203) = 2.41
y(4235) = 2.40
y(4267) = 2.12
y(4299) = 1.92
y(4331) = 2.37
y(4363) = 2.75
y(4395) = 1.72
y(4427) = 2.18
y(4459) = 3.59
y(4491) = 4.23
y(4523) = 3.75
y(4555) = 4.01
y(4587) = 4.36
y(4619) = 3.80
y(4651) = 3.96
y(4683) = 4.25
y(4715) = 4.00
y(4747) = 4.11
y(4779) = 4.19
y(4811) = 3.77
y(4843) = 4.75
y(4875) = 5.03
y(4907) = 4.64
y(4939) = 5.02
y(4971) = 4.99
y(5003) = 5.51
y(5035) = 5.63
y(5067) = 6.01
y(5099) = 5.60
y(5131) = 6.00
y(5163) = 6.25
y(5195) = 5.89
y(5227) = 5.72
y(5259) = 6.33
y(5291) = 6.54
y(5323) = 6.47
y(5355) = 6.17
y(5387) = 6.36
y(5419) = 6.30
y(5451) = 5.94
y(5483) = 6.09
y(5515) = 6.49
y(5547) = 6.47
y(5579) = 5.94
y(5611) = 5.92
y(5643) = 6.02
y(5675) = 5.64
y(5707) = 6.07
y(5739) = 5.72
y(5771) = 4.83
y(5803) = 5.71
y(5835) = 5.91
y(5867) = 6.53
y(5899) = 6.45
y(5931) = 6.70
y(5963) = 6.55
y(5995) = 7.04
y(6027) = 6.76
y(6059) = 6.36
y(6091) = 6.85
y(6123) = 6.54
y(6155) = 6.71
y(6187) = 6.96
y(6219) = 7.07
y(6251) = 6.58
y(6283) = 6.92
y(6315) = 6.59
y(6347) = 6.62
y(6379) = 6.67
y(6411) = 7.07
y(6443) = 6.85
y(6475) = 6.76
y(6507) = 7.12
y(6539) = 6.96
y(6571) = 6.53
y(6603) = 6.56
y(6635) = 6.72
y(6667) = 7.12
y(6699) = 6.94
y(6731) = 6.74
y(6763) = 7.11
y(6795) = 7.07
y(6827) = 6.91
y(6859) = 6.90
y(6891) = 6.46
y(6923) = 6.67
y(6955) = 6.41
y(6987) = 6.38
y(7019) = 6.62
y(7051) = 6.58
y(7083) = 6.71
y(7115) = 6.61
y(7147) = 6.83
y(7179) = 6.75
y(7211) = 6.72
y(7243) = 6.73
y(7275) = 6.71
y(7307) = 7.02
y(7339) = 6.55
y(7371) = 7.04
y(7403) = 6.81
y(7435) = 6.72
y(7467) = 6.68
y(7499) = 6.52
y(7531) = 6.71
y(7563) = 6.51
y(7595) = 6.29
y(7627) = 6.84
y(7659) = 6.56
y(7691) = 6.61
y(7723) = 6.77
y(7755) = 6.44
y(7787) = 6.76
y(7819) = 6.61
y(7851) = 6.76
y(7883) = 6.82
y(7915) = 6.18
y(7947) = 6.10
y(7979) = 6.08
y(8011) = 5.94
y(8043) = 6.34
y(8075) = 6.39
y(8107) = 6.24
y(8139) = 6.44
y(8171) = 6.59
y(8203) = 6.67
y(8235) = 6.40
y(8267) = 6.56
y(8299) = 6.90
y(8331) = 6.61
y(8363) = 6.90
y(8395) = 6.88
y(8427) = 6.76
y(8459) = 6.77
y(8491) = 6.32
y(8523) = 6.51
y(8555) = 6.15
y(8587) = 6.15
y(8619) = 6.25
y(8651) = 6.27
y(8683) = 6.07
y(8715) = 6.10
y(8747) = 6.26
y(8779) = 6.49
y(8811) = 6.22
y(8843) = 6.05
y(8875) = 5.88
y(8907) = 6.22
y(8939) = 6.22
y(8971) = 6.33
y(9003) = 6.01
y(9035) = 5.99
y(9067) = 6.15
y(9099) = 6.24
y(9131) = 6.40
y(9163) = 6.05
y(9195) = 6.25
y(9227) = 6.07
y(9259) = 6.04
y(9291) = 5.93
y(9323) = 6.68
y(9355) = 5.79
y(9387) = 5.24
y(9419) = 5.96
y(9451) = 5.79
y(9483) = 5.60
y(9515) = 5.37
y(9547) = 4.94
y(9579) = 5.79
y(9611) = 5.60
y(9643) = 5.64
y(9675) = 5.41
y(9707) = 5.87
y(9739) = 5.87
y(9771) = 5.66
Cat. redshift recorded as 0.12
